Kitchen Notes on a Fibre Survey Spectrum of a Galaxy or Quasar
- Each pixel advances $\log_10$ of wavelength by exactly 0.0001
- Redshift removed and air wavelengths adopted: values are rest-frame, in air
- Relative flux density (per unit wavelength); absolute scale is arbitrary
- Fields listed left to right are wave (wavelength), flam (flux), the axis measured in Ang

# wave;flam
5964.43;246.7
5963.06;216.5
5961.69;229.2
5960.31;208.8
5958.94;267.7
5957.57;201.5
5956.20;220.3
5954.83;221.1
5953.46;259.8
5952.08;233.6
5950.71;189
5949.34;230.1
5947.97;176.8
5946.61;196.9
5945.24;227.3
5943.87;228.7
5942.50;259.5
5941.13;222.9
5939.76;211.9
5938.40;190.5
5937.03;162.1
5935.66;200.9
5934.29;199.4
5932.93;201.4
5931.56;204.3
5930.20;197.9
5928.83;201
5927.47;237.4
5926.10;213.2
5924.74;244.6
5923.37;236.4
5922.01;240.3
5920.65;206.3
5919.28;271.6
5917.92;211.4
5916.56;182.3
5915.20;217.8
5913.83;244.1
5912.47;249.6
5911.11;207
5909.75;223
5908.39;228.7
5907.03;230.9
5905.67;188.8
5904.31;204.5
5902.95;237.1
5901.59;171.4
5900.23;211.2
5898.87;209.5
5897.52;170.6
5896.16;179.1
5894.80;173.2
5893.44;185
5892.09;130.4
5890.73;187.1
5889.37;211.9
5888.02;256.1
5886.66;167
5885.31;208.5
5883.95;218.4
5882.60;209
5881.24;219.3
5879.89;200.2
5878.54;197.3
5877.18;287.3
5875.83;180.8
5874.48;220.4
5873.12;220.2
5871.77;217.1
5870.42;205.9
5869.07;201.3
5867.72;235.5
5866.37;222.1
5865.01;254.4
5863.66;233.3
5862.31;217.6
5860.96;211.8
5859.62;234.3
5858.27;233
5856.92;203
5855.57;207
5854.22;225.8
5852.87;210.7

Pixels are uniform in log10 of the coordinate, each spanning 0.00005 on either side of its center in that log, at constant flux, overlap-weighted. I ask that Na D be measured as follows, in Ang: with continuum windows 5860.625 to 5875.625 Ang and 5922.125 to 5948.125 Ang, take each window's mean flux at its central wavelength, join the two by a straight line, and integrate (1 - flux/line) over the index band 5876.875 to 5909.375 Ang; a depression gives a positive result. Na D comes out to 2.2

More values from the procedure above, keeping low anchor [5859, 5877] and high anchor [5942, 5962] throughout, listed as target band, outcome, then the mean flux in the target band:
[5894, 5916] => 1.3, 209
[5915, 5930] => -0.1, 223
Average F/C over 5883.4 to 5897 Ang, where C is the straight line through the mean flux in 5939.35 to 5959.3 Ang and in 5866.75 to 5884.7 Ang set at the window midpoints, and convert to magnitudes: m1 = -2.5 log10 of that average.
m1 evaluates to 0.14 mag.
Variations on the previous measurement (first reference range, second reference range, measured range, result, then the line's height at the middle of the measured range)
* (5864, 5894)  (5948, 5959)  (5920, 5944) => 0.03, 219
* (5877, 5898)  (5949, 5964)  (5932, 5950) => 0.06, 219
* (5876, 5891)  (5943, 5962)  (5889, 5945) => 0.04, 218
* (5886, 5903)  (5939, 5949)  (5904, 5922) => -0.11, 200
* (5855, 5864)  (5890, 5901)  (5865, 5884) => -0.08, 204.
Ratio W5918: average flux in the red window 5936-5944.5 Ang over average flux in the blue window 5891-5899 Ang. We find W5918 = 1.23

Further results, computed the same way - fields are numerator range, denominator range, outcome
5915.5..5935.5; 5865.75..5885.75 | 1.00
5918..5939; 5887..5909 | 1.08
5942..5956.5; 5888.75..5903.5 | 1.18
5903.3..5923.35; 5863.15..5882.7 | 1.01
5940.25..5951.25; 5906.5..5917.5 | 0.97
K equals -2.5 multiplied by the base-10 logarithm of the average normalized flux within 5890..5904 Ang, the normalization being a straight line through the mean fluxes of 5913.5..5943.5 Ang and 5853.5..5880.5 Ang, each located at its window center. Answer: 0.173 mag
